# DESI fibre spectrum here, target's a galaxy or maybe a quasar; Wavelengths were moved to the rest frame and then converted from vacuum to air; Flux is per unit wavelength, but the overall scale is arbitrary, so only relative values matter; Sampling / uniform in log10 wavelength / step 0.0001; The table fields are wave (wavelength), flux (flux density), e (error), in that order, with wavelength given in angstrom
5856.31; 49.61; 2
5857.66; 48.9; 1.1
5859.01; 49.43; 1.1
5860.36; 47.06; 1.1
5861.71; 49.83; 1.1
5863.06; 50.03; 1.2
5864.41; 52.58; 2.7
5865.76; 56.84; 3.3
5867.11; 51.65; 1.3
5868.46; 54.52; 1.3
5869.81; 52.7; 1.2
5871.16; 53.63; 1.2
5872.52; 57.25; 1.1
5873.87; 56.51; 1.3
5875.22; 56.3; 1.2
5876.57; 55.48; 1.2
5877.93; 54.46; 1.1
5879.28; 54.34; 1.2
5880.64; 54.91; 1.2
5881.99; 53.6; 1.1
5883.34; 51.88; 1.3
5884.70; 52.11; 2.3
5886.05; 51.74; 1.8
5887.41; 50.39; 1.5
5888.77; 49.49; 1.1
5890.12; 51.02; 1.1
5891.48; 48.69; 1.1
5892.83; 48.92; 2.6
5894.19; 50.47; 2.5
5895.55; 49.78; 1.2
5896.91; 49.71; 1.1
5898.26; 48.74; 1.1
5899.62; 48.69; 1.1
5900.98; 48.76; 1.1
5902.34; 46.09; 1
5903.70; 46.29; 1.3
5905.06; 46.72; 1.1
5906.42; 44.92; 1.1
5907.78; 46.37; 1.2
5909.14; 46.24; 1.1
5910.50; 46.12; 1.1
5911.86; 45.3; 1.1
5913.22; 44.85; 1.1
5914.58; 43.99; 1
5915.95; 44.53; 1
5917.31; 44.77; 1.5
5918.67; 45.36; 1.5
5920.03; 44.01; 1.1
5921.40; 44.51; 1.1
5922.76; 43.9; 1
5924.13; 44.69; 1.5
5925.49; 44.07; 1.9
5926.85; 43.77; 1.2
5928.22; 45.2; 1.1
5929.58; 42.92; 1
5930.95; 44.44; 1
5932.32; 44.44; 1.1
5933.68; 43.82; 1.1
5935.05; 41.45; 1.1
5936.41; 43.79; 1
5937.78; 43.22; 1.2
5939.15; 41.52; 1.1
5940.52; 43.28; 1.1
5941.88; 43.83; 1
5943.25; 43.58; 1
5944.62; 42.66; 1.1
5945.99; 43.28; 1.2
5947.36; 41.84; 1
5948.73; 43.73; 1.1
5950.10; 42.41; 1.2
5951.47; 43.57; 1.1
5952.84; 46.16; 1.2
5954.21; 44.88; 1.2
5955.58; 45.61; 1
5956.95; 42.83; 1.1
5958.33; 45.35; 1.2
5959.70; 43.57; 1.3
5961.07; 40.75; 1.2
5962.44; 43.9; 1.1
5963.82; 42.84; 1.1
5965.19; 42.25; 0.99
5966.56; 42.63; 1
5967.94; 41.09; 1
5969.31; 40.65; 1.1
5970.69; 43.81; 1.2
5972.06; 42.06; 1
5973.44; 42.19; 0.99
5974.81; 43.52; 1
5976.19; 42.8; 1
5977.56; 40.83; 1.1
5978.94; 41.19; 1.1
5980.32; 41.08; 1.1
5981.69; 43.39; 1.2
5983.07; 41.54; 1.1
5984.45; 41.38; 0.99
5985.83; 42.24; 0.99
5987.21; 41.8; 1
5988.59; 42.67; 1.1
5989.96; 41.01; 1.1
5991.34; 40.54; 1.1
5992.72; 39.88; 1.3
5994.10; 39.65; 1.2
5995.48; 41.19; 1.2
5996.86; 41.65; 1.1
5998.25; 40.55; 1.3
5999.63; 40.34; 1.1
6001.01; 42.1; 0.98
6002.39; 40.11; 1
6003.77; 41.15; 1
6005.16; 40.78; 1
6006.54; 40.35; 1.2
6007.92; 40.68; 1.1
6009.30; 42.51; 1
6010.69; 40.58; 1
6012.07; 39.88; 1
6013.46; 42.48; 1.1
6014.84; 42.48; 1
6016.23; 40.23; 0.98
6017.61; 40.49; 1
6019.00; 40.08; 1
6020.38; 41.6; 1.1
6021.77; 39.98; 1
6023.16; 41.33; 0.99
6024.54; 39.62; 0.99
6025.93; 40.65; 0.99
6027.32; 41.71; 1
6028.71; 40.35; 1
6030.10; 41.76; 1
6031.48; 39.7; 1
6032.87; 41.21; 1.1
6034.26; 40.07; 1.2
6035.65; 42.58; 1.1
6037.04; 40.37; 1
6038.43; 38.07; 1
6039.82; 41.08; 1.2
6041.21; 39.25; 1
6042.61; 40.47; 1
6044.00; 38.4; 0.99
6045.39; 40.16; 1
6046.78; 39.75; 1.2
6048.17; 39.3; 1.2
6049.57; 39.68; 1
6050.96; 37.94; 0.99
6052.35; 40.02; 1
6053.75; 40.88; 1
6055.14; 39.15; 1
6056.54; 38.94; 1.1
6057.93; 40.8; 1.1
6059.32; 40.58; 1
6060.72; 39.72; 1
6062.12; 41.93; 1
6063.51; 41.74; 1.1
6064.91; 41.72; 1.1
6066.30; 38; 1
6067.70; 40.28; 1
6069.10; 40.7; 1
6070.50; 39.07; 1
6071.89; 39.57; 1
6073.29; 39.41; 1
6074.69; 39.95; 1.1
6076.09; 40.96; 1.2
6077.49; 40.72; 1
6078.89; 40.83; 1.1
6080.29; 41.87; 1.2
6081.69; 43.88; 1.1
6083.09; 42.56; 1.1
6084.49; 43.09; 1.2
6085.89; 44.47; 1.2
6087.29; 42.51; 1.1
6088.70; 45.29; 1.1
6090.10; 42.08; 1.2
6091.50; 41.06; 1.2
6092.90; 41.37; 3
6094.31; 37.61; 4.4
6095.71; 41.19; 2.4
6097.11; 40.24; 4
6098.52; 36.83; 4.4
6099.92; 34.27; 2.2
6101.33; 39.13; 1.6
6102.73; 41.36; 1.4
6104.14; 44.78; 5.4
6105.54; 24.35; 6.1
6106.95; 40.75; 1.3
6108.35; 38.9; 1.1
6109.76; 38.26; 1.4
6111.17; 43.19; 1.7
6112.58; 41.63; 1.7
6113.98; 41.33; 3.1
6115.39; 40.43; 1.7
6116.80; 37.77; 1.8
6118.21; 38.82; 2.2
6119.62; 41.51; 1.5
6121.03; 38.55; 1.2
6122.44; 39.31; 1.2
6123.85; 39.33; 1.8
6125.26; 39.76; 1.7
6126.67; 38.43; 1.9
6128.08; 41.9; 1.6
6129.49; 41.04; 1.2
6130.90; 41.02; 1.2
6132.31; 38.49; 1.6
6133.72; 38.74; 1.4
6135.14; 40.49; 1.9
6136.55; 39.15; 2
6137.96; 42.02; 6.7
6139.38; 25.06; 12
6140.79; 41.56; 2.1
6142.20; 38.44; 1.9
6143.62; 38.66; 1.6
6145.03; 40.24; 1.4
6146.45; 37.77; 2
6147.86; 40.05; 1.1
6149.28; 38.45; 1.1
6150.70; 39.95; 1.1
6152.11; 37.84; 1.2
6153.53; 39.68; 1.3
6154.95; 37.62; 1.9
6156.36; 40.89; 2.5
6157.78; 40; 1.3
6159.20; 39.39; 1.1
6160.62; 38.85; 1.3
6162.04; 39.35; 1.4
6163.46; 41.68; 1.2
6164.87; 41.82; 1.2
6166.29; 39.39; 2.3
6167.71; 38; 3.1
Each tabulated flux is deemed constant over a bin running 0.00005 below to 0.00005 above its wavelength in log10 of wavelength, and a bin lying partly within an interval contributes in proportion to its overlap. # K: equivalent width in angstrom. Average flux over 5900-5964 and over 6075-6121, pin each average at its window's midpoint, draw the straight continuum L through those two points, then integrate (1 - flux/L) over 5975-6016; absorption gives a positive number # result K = 1.4 angstrom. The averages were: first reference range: 44.3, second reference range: 40.4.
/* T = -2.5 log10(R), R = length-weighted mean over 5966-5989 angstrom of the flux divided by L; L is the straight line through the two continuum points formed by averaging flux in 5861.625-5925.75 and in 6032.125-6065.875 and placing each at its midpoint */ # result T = 0.06 mag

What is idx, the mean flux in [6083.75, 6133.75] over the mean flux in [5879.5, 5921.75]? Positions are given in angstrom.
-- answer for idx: 0.8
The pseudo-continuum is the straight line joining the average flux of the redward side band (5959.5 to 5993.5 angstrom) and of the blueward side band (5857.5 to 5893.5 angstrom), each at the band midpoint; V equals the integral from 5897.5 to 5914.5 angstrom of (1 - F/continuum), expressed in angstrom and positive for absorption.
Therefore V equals 1.0 angstrom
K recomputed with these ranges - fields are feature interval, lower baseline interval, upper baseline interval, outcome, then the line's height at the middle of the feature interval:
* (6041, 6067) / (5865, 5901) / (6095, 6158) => 1.9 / 43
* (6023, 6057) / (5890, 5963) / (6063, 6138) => 1.5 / 41.9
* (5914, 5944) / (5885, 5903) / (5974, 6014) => 1.8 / 46.6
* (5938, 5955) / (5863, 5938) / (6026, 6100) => 1.1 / 46.3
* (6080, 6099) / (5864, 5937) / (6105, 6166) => -0.3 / 41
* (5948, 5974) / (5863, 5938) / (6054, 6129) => 1.6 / 45.9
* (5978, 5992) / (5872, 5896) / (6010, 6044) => 0.8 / 44.1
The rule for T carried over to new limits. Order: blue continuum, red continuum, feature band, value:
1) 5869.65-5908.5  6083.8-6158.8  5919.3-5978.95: 0.11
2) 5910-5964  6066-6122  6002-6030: 0.03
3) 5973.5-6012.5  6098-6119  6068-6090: -0.06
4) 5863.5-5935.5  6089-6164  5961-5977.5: 0.09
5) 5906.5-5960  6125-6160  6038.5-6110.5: 0.02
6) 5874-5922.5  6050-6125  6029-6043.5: 0.06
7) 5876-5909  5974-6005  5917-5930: 0.07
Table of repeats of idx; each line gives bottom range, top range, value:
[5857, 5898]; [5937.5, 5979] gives 0.82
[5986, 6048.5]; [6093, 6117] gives 0.96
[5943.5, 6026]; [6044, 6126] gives 0.96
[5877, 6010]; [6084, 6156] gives 0.89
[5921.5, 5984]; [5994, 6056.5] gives 0.94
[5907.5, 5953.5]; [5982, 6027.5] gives 0.93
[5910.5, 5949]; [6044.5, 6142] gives 0.91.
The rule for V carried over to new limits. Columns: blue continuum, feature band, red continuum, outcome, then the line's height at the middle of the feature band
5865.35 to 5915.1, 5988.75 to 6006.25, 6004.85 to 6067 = 0.9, 43.1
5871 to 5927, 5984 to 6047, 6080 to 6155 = 4.6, 44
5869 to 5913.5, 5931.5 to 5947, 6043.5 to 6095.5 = 1.5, 47.8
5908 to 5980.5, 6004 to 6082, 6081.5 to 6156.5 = 1.6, 41.3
